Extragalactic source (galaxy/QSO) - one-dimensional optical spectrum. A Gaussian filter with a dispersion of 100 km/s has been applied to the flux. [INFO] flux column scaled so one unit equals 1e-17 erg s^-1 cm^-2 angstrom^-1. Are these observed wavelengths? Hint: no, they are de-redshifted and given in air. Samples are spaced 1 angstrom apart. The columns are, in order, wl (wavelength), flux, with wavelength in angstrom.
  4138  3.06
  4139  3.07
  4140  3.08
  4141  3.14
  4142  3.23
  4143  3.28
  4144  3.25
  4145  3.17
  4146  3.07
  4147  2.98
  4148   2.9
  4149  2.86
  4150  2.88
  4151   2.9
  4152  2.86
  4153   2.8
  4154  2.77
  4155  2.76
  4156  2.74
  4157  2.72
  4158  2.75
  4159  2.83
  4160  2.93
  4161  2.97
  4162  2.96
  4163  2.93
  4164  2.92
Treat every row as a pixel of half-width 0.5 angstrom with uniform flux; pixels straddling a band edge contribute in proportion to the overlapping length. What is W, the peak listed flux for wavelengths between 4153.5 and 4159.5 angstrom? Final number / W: 2.83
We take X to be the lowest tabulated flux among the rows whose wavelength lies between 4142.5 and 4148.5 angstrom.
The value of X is 2.9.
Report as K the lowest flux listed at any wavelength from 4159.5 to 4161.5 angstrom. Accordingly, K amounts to 2.93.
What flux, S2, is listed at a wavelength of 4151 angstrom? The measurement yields 2.9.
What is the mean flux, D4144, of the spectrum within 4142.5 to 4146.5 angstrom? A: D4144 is 3.19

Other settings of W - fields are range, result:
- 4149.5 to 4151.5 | 2.9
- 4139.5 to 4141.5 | 3.14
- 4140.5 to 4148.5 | 3.28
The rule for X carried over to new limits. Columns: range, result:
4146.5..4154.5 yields 2.77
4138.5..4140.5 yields 3.07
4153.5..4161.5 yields 2.72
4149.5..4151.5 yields 2.88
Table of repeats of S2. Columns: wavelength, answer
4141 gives 3.14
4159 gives 2.83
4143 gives 3.28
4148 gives 2.9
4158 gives 2.75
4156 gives 2.74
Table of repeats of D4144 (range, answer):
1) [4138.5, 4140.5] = 3.08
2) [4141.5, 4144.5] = 3.25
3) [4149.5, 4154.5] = 2.84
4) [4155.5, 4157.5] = 2.73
